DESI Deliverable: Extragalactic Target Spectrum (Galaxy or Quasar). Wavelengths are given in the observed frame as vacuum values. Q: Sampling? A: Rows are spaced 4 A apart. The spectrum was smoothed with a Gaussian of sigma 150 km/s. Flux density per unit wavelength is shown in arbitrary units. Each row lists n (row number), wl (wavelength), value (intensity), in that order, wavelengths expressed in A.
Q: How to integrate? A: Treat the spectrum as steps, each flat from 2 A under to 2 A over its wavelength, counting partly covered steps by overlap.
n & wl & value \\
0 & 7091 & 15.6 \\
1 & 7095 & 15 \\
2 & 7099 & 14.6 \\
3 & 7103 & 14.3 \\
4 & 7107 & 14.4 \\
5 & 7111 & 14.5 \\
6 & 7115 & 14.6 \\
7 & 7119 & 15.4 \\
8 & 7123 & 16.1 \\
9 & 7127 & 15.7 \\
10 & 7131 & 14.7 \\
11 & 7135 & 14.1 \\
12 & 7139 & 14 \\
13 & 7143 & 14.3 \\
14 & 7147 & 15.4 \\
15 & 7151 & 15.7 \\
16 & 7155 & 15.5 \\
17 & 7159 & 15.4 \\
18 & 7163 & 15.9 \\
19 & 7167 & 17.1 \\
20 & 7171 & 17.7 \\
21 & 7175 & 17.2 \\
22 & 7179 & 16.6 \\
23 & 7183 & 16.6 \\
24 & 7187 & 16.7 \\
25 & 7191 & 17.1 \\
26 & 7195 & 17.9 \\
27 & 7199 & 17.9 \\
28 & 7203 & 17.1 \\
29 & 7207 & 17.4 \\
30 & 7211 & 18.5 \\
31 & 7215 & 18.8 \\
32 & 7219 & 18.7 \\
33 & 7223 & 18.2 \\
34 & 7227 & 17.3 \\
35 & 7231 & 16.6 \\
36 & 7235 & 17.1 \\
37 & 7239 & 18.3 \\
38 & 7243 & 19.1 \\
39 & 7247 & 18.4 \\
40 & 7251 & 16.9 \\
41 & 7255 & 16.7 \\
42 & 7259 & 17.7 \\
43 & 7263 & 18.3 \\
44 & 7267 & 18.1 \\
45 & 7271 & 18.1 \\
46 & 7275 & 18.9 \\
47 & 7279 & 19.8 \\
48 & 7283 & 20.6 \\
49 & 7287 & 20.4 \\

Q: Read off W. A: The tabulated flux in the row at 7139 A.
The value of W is 14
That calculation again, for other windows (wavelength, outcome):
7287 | 20.4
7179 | 16.6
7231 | 16.6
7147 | 15.4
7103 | 14.3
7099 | 14.6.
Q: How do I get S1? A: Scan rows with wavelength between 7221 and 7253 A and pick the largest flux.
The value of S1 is 19.1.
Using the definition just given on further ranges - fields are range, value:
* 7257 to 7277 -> 18.9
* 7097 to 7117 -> 14.6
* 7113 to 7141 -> 16.1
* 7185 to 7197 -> 17.9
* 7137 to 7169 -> 17.1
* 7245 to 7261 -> 18.4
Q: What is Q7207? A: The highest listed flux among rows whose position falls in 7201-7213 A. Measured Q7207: 18.5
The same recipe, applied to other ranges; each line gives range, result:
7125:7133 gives 15.7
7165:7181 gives 17.7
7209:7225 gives 18.8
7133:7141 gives 14.1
